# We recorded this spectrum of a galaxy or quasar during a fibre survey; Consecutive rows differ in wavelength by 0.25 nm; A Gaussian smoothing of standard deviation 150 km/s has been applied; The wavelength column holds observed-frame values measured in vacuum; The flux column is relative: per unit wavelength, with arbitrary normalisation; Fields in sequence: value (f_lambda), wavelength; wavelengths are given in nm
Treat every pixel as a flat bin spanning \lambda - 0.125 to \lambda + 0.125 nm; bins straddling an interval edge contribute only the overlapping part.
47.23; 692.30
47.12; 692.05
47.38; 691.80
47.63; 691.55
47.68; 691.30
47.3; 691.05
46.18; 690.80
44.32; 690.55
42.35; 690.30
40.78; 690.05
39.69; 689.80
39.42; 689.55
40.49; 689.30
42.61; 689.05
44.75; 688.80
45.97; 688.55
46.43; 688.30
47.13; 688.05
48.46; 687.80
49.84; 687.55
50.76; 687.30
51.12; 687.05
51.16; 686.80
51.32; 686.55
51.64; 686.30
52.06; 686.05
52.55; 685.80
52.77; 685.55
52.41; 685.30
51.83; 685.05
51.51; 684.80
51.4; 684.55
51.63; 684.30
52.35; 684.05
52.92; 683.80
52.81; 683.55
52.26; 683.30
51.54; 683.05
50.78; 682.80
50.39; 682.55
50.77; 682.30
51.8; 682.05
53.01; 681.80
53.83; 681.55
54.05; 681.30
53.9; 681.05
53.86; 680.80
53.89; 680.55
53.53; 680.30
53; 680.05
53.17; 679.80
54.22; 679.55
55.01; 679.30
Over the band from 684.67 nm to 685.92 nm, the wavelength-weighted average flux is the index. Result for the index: 52.2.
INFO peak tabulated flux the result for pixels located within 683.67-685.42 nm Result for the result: 52.92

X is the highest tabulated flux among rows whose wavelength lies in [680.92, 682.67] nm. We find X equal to 54.05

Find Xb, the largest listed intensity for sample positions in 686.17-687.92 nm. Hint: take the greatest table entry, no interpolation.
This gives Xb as 51.64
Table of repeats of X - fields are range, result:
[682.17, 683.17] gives 51.54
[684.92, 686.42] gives 52.77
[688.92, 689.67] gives 42.61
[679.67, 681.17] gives 53.9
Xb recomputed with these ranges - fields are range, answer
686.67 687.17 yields 51.16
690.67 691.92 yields 47.68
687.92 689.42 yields 47.13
